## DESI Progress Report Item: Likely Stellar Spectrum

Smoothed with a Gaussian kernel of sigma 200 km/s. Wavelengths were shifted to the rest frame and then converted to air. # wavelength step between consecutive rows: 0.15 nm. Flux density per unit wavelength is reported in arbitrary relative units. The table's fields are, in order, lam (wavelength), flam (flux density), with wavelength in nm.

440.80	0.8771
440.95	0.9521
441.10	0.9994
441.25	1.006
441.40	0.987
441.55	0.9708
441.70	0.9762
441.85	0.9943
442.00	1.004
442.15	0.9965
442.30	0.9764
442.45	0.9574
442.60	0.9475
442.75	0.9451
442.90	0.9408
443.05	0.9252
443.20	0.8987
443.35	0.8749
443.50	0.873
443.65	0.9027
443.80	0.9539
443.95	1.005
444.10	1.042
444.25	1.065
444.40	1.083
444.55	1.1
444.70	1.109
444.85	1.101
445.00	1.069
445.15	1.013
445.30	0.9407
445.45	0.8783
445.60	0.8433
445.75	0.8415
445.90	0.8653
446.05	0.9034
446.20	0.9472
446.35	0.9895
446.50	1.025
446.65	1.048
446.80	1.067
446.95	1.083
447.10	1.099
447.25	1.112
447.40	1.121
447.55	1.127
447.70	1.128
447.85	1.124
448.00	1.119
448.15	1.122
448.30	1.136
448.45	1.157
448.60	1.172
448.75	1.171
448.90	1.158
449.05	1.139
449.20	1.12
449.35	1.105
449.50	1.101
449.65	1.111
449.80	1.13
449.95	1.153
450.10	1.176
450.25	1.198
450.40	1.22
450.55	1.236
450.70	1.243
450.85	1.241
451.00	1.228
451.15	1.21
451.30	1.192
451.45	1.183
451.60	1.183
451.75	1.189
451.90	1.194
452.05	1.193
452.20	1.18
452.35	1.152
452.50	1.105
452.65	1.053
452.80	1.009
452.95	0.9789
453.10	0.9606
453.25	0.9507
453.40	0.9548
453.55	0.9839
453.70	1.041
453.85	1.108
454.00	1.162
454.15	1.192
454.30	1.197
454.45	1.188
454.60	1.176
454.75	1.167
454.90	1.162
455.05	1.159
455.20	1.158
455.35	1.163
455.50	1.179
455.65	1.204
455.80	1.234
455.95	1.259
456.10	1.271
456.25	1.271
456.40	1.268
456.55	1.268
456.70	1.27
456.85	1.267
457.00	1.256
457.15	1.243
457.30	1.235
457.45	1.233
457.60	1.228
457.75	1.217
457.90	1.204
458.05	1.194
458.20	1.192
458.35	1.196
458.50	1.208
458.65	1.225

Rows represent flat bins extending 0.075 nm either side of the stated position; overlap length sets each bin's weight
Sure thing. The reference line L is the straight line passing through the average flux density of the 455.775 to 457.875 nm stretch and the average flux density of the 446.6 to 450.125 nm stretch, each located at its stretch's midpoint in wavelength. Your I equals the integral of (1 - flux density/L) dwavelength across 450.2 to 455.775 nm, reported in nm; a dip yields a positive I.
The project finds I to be 0.228 nm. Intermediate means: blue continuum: 1.12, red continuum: 1.25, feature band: 1.14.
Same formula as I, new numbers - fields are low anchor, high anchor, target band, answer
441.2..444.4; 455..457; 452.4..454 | 0.206 nm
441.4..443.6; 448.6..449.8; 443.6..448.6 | 0.053 nm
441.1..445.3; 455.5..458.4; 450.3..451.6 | -0.102 nm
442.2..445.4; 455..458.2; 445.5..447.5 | 0.081 nm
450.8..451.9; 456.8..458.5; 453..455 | 0.192 nm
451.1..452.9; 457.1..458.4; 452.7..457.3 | 0.109 nm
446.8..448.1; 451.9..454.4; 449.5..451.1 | -0.136 nm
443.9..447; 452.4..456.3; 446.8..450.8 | -0.367 nm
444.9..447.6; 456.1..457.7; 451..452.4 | -0.074 nm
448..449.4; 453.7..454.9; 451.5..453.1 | 0.052 nm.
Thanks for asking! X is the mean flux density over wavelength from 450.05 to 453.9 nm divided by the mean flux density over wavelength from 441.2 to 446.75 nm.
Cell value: 1.16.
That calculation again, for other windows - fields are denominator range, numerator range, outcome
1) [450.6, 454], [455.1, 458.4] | 1.10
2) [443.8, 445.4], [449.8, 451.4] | 1.15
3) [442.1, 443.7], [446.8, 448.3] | 1.20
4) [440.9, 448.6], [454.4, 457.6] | 1.21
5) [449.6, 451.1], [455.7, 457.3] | 1.05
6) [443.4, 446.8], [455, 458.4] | 1.25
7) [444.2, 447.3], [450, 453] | 1.16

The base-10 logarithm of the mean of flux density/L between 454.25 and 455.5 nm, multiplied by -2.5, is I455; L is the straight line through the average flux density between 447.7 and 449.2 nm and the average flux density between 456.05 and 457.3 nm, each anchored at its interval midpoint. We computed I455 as 0.06 mag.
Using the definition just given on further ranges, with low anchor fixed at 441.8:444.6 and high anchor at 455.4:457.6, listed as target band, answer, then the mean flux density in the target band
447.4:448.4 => -0.06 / 1.13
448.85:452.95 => -0.03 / 1.16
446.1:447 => 0.02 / 1.02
